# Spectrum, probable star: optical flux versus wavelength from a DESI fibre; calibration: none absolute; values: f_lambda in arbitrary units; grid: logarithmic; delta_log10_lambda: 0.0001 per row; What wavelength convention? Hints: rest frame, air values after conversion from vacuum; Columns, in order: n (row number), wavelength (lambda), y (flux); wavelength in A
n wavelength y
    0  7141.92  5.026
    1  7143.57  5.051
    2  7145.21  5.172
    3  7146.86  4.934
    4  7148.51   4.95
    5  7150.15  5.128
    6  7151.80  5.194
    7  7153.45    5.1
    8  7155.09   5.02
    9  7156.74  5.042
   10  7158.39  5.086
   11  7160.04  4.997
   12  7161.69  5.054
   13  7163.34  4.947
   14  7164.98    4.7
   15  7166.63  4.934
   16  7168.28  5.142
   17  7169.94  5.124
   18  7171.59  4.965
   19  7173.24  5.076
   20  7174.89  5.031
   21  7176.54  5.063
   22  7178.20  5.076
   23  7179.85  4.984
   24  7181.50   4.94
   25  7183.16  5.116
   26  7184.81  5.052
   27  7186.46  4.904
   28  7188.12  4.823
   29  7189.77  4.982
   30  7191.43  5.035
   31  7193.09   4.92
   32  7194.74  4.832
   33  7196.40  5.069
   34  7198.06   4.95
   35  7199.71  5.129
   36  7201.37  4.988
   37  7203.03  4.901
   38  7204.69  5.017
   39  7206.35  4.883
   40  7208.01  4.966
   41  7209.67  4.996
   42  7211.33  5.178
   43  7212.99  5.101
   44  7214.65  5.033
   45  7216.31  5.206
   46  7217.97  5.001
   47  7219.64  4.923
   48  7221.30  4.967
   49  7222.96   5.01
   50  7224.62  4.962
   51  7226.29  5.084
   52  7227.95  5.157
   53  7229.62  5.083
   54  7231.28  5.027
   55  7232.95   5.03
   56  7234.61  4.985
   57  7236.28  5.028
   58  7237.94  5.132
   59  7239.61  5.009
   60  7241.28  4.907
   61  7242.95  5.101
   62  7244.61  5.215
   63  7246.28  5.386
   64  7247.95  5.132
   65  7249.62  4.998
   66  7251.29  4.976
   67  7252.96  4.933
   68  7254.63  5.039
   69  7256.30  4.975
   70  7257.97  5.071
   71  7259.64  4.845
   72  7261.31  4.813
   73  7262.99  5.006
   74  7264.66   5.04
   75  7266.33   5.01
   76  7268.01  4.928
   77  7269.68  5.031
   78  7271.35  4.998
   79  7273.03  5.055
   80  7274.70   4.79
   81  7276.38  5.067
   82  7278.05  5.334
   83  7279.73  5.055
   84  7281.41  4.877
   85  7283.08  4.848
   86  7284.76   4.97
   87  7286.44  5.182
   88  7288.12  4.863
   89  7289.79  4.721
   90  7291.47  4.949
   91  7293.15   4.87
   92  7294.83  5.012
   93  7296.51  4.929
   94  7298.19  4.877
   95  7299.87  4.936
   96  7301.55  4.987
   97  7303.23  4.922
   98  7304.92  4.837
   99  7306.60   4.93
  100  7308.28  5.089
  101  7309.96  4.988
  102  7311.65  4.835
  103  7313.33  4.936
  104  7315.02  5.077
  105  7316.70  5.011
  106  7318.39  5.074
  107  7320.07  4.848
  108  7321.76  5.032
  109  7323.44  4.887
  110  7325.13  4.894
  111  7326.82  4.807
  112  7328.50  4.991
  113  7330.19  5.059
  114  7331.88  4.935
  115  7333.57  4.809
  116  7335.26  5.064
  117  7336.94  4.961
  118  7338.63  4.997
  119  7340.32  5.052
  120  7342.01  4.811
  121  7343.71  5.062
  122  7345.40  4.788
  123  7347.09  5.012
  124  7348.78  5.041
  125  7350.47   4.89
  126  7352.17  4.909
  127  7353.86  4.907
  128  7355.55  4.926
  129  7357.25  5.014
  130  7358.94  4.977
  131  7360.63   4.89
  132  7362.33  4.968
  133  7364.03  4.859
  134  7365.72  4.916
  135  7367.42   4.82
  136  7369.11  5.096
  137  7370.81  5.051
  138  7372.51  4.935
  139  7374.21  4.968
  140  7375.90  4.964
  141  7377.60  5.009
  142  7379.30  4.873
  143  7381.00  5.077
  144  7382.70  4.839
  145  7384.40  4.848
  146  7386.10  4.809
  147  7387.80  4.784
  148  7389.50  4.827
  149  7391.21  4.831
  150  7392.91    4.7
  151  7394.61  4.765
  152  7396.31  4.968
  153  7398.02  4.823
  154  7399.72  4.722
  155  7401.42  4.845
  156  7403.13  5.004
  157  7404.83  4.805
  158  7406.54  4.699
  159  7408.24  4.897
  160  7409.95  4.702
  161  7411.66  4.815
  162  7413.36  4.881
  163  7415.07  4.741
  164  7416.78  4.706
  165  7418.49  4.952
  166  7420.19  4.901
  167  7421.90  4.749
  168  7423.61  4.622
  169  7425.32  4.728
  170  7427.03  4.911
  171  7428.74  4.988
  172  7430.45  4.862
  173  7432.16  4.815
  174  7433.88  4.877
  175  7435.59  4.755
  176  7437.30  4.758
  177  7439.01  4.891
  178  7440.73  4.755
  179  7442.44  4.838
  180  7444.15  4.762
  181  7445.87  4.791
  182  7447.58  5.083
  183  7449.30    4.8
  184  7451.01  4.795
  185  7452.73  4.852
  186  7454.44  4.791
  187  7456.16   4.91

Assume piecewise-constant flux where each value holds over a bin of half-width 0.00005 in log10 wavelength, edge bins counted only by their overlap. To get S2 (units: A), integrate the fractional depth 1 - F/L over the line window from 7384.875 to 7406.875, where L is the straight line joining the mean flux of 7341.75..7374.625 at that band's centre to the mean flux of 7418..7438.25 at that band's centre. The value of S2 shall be 0.28 A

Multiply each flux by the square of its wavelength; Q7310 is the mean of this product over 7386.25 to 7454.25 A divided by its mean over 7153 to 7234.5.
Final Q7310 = 1.0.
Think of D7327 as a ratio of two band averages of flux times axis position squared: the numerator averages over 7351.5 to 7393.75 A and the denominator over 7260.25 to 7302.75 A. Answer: 1.01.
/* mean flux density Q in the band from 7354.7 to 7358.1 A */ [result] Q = 4.97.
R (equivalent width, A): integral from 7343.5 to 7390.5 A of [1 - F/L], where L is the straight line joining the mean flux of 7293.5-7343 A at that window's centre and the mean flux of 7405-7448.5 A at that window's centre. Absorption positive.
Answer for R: -0.4 A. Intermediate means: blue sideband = 4.95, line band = 4.93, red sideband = 4.82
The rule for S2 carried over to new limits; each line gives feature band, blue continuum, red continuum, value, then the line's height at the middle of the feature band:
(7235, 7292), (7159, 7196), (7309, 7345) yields -0.4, 4.97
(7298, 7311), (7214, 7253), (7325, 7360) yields 0.1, 4.99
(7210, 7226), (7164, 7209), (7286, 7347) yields -0.2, 4.98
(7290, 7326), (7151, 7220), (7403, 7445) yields -0.3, 4.91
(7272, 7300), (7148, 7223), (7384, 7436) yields -0.2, 4.92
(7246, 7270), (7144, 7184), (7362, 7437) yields -0.2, 4.96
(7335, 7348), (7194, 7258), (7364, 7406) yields -0.1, 4.93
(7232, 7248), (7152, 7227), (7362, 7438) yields -0.4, 4.97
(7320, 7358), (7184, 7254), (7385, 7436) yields -0.4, 4.89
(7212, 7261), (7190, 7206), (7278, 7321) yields -0.7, 4.97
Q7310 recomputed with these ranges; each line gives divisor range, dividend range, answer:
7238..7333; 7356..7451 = 1.01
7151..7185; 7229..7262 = 1.02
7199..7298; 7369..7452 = 1.01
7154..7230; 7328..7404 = 1.03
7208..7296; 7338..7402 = 1.01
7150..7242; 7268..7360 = 1.02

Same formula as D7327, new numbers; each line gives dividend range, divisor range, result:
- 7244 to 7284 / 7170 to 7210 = 1.03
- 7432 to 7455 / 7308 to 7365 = 1.00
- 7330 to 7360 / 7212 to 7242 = 1.02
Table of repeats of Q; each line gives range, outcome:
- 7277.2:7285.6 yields 5.02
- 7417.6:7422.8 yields 4.87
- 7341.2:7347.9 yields 4.91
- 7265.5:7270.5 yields 4.99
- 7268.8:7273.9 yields 5.03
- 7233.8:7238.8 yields 5.05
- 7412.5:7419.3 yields 4.82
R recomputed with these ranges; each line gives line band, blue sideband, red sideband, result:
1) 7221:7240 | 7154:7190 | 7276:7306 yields -0.2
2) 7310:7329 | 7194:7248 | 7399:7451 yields 0.0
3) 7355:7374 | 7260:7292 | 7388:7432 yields -0.3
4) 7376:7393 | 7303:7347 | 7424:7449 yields 0.1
